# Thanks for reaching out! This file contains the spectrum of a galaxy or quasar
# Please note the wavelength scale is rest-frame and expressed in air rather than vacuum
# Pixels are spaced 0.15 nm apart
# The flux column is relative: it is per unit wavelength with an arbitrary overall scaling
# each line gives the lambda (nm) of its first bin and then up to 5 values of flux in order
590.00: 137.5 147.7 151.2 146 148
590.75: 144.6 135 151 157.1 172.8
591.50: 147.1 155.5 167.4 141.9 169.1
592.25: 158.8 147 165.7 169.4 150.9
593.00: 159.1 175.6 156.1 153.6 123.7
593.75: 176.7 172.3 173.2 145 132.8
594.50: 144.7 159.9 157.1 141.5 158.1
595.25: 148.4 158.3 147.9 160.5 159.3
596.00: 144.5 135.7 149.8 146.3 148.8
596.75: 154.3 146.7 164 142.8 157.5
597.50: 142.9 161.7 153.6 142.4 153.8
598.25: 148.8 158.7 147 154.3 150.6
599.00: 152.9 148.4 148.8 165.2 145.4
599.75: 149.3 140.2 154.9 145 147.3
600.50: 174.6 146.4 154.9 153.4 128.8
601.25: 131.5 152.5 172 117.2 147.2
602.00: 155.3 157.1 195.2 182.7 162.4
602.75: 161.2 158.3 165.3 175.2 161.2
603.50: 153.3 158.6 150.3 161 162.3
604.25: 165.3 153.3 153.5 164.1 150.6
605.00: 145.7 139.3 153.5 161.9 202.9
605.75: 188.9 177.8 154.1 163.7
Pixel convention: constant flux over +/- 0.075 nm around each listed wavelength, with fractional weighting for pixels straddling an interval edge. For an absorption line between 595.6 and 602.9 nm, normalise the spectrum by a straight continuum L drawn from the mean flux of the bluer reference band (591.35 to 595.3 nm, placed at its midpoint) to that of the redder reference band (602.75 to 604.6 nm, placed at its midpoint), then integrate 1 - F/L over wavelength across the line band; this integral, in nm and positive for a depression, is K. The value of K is 0.27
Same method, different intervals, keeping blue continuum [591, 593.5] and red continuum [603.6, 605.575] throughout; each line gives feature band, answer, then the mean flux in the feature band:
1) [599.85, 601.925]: 0.126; 148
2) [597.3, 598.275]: 0.039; 152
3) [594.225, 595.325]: 0.067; 149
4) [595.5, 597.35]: 0.090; 150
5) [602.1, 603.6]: -0.099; 167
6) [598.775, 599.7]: 0.033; 152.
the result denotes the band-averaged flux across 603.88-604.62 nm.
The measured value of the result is 159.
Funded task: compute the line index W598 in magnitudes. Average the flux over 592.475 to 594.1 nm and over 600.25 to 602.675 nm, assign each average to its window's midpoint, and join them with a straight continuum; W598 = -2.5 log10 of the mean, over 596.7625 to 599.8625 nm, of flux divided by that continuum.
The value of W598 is 0.04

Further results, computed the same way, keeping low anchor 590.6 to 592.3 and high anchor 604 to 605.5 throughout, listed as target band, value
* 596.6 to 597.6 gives 0.022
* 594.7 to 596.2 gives 0.021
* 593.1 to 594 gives -0.036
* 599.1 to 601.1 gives 0.026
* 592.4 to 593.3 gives -0.053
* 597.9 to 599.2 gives 0.026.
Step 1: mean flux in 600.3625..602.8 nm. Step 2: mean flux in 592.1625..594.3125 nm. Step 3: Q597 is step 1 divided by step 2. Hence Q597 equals 1.0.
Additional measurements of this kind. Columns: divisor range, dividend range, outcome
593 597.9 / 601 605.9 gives 1.04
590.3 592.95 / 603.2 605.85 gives 1.04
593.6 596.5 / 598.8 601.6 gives 0.99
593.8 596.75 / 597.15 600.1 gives 0.99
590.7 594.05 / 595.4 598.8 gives 0.96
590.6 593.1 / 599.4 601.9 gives 0.95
